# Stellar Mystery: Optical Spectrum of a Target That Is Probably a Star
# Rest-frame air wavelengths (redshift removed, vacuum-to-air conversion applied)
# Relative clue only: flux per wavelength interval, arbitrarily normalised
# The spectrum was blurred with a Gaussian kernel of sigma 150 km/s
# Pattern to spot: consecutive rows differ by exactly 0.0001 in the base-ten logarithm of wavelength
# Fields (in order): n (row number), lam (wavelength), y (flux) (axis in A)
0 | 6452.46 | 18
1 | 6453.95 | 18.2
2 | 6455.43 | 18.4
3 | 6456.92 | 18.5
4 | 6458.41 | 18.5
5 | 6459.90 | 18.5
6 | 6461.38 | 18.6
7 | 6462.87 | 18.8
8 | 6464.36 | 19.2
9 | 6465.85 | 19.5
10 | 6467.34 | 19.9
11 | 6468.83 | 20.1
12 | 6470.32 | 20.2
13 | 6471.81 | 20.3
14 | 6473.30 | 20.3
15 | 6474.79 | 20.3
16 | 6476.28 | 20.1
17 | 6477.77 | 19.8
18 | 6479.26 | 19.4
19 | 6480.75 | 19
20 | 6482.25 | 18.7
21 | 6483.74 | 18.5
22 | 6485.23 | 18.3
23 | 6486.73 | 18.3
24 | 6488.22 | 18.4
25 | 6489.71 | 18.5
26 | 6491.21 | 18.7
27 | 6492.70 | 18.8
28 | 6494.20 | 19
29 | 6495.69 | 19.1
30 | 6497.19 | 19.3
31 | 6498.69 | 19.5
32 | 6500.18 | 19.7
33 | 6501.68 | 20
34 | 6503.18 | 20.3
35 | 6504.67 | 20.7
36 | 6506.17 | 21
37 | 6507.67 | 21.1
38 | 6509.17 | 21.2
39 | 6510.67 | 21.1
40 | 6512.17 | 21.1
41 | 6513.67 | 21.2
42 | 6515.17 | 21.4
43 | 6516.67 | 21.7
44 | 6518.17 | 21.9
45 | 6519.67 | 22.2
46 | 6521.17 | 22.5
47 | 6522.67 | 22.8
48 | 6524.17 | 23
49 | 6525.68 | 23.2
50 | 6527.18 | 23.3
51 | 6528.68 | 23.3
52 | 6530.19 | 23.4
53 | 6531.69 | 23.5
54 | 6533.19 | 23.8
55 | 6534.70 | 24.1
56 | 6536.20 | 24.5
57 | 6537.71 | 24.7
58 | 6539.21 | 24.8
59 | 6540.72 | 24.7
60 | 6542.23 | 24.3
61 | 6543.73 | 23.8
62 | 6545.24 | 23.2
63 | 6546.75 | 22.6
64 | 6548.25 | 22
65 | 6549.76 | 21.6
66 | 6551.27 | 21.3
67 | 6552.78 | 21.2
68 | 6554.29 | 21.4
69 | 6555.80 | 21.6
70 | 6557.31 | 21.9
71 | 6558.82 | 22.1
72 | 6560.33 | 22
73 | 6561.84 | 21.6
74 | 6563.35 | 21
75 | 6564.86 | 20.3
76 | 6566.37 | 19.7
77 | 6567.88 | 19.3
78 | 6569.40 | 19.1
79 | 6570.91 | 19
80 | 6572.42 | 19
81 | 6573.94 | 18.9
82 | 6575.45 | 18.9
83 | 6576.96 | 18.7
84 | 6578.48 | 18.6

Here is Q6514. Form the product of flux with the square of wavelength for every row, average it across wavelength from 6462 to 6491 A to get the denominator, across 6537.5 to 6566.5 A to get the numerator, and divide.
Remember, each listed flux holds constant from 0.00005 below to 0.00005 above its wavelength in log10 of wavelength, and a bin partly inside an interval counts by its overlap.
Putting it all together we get 1.2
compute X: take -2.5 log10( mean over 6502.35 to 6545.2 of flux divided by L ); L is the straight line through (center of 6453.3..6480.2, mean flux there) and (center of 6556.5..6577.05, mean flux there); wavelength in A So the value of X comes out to -0.15 mag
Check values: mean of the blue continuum 19.4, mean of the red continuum 20.2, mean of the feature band 22.7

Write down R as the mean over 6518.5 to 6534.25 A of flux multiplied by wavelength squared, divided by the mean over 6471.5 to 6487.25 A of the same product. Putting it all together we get 1.2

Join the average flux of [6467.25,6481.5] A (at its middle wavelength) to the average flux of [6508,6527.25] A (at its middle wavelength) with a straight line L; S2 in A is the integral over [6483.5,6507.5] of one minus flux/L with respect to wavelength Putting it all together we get 1.9 A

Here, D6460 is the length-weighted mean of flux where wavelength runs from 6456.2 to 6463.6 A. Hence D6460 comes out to 18.6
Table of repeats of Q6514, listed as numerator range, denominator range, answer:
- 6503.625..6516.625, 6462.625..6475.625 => 1.08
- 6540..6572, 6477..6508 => 1.14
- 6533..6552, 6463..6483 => 1.22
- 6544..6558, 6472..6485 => 1.15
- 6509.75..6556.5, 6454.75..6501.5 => 1.21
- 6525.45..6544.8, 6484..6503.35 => 1.28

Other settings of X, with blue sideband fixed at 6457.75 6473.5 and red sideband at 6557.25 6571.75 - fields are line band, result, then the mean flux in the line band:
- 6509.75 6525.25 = -0.10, 21.9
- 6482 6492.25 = 0.07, 18.5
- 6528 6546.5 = -0.18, 24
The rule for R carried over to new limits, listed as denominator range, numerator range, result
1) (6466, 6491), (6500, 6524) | 1.11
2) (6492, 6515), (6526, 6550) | 1.18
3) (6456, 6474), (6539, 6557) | 1.20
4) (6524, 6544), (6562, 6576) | 0.83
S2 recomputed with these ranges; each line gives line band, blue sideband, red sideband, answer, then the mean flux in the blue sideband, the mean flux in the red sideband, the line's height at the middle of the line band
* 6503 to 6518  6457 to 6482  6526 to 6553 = 0.43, 19.5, 23.4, 21.8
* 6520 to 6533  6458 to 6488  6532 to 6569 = -1.03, 19.3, 22.4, 21.4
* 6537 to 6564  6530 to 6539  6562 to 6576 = -0.67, 24.1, 19.6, 22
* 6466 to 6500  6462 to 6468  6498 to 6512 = 0.94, 19.3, 20.5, 19.9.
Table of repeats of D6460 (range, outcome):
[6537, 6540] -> 24.8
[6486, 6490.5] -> 18.4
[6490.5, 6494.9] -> 18.8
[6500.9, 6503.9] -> 20.1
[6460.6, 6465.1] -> 18.9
